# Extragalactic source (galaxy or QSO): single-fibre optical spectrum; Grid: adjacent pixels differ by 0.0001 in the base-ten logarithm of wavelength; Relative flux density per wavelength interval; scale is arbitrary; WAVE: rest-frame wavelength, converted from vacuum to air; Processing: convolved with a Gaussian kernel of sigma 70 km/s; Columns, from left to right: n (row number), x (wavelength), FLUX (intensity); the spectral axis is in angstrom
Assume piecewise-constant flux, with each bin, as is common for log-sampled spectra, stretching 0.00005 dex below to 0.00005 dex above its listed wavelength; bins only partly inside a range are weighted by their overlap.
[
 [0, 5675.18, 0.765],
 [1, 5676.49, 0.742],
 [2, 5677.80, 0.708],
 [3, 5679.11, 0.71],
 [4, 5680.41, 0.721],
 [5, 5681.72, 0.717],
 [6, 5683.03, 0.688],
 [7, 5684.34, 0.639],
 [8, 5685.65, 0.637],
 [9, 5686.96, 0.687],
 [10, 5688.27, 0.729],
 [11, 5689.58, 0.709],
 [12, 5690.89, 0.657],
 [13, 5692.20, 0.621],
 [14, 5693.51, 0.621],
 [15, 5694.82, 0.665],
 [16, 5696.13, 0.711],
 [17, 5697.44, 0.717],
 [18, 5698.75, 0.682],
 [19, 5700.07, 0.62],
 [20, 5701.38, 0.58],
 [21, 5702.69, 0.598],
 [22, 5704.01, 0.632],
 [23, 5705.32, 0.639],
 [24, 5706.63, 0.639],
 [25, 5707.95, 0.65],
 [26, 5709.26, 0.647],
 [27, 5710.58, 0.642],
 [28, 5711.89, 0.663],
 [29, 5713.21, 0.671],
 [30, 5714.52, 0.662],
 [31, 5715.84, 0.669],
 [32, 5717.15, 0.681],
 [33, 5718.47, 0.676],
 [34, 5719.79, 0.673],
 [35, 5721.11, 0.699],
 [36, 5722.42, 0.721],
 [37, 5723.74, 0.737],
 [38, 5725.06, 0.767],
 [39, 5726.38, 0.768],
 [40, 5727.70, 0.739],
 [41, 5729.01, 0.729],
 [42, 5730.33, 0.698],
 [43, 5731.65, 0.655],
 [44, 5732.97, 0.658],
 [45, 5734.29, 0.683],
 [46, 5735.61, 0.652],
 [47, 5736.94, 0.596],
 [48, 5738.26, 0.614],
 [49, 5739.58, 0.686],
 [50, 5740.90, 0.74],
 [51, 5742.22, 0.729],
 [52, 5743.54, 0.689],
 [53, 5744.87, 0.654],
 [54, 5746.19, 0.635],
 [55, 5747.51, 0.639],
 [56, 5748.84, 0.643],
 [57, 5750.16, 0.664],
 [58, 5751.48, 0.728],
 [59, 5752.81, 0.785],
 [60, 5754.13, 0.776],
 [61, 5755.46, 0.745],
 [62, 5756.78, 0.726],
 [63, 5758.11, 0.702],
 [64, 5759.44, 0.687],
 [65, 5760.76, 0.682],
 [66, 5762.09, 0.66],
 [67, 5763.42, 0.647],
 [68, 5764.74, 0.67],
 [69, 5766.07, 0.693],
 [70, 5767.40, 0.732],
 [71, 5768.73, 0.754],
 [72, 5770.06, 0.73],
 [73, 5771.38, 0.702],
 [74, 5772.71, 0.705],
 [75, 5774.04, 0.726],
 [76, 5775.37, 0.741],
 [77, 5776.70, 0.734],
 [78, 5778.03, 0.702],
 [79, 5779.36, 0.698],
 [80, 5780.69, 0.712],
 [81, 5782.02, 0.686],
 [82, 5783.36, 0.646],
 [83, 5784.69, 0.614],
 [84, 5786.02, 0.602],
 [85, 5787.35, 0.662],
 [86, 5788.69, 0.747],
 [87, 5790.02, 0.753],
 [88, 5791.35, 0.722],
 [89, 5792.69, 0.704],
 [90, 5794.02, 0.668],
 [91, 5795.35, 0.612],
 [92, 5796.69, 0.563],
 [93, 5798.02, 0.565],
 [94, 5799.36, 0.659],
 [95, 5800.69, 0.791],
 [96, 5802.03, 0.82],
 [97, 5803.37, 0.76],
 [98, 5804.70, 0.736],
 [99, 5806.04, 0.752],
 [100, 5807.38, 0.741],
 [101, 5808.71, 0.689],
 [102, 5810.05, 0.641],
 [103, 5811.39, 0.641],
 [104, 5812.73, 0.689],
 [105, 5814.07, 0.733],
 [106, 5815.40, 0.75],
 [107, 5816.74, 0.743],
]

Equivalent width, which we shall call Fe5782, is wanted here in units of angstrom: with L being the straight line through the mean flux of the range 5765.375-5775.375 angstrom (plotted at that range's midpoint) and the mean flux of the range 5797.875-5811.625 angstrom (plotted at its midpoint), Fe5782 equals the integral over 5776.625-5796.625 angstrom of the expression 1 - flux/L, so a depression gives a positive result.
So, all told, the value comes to 1.11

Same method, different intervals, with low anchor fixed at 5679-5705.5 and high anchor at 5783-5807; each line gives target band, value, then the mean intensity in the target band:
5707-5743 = -0.7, 0.685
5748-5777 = -1.2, 0.71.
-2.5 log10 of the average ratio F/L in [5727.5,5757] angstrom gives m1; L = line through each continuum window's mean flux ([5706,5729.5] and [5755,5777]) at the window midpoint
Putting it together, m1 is 0.02 mag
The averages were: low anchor 0.691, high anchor 0.707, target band 0.689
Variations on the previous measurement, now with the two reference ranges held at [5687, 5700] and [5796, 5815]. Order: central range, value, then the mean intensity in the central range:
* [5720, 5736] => -0.04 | 0.709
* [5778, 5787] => 0.05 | 0.663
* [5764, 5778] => -0.04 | 0.718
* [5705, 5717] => 0.04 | 0.655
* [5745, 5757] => -0.02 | 0.702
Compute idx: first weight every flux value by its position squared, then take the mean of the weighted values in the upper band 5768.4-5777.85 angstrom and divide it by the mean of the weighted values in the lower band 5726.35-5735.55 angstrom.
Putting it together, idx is 1.1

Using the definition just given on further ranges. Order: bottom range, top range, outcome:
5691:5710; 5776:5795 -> 1.10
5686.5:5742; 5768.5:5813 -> 1.06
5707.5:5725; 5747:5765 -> 1.04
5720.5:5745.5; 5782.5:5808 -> 1.01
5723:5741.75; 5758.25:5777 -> 1.03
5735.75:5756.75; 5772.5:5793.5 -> 1.02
